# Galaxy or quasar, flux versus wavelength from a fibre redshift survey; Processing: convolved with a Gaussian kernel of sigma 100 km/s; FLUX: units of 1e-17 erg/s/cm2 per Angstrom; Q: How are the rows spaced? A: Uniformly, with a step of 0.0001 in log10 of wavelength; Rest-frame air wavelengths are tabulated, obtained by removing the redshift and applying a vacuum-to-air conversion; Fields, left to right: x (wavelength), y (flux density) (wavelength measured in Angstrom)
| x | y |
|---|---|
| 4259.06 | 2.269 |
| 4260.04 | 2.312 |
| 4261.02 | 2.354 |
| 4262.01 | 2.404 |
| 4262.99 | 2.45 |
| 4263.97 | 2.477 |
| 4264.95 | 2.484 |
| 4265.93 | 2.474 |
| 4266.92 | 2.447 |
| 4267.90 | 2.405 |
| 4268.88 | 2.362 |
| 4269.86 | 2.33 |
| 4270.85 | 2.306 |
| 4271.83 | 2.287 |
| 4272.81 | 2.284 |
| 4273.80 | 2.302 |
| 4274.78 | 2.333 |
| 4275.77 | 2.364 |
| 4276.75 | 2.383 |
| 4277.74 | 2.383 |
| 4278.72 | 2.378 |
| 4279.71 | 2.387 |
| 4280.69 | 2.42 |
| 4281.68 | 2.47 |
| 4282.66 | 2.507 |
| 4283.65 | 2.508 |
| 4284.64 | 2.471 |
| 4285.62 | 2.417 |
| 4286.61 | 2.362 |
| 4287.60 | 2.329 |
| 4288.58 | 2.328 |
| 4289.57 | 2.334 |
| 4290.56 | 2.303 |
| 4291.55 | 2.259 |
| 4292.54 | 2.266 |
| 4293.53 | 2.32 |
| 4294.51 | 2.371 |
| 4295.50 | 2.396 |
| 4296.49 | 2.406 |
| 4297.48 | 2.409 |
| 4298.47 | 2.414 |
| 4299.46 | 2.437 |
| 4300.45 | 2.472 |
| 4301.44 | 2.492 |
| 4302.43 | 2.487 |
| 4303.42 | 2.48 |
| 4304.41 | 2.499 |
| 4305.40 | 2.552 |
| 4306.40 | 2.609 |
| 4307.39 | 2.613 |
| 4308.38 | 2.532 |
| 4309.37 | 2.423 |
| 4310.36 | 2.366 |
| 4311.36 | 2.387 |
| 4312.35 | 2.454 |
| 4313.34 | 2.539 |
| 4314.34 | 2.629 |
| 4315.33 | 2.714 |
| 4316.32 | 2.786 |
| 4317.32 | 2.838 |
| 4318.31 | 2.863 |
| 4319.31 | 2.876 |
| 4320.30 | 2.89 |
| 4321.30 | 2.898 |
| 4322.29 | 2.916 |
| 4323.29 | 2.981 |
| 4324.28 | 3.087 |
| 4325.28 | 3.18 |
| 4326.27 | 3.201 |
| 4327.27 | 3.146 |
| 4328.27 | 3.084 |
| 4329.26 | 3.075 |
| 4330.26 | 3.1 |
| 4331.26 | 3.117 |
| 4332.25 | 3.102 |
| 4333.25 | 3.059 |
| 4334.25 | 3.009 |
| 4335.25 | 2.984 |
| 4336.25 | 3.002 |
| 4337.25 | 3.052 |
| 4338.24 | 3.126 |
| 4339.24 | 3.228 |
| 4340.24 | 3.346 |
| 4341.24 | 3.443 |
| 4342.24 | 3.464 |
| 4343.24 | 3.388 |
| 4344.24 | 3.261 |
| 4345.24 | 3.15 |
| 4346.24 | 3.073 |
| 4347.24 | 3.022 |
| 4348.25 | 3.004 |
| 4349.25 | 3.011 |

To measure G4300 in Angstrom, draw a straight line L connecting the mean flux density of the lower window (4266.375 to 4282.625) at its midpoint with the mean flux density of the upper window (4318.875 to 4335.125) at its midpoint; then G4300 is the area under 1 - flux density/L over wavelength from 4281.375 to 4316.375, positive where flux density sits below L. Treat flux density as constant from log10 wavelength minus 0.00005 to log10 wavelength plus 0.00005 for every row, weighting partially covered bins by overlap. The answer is 3.0 Angstrom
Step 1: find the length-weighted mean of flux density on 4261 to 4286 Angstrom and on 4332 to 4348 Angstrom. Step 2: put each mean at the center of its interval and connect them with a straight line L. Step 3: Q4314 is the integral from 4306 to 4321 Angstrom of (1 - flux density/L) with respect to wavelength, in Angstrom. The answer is 1.2 Angstrom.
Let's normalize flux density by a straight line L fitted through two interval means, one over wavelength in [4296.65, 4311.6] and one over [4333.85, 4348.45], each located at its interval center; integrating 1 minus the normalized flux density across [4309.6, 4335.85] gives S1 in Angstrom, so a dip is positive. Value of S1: -0.6 Angstrom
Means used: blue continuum 2.48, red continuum 3.17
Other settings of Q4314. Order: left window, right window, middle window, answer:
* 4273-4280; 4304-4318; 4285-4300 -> 0.6 Angstrom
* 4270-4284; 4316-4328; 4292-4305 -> 1.2 Angstrom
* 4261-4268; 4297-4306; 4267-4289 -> 0.7 Angstrom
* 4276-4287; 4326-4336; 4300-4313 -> 1.3 Angstrom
